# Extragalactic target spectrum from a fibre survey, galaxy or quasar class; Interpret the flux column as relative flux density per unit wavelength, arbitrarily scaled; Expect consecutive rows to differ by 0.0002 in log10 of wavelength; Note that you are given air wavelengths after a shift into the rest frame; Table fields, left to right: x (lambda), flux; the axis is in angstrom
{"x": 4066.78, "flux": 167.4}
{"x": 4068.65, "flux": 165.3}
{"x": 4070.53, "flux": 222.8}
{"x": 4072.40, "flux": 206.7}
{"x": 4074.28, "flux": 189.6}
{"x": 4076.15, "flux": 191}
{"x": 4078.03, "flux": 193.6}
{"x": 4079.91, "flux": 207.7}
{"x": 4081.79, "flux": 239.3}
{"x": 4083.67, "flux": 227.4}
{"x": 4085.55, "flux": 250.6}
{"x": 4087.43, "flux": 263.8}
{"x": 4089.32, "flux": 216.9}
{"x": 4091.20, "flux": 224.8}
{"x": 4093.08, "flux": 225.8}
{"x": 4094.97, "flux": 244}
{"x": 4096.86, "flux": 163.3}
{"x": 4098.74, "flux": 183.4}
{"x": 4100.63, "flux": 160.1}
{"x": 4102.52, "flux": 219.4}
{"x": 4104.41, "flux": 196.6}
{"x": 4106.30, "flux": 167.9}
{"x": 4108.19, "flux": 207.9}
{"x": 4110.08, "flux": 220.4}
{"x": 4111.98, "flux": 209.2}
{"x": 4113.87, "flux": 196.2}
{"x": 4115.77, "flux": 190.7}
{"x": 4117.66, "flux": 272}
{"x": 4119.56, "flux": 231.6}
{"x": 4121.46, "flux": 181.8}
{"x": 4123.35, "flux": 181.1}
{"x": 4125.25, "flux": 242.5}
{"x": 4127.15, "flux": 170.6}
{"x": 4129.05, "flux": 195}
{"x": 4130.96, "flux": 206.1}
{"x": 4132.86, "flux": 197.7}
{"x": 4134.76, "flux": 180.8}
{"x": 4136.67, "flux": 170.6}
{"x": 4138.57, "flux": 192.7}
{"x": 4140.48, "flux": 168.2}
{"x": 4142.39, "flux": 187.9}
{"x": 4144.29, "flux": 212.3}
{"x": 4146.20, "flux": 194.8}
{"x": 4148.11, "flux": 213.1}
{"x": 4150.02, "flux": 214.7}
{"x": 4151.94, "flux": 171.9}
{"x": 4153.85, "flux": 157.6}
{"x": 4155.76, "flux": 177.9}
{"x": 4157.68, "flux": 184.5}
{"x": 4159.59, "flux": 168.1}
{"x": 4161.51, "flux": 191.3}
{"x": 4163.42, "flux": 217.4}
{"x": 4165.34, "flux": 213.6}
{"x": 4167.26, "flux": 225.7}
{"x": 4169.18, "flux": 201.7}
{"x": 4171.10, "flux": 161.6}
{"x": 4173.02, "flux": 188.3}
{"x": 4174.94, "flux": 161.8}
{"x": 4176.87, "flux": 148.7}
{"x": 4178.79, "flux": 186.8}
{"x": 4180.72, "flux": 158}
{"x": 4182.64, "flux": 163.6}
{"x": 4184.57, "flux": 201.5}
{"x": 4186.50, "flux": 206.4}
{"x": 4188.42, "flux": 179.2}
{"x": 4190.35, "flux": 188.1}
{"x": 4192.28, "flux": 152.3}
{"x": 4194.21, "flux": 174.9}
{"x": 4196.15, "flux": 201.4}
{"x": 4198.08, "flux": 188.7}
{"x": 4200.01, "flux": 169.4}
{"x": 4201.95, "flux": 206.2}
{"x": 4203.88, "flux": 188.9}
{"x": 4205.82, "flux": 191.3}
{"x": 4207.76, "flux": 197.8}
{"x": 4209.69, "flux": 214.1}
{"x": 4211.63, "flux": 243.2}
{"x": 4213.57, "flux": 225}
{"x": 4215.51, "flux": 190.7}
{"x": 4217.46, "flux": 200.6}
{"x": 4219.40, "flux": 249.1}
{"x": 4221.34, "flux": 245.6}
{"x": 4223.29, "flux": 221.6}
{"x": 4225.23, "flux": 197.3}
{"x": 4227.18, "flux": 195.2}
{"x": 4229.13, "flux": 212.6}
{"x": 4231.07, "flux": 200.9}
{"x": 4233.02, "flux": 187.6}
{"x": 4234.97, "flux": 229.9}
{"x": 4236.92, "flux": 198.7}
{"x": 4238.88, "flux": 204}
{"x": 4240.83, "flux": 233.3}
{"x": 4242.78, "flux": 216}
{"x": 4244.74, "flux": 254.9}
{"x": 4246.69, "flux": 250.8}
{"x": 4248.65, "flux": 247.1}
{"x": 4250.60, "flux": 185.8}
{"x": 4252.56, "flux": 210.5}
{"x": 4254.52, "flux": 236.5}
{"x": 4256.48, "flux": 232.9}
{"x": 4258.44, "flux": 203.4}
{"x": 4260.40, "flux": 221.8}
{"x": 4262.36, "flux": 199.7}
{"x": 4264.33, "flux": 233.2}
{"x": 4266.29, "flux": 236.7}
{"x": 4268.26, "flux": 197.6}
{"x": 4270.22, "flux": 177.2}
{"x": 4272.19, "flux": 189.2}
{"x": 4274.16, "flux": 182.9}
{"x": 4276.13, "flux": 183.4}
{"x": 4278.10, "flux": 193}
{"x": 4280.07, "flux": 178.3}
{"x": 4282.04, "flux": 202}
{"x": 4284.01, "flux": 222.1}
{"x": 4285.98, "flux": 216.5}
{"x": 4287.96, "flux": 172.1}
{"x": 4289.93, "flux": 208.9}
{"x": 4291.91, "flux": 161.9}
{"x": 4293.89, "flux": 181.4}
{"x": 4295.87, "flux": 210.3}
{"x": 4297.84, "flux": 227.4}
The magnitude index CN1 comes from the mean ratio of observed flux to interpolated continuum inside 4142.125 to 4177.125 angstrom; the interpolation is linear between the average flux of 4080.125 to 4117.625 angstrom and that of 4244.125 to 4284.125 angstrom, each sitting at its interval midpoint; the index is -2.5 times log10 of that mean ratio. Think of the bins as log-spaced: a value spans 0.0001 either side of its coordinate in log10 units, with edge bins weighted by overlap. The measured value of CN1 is 0.12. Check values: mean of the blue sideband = 212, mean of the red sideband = 211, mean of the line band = 190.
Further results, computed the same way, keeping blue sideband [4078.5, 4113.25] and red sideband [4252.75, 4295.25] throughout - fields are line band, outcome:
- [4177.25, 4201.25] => 0.15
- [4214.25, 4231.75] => -0.04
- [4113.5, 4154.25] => 0.07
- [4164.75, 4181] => 0.14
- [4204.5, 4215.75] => -0.03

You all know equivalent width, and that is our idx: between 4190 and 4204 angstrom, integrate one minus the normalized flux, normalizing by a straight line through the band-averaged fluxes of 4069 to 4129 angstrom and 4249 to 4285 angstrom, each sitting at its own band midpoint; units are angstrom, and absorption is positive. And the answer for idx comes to 1.6 angstrom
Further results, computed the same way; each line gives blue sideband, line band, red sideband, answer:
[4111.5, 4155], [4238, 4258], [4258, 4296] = -2.90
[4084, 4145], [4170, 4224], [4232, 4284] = 3.97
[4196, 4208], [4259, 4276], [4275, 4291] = -0.70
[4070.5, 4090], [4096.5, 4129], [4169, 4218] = 1.49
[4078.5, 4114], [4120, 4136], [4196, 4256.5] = 1.28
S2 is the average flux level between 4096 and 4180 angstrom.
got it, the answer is 193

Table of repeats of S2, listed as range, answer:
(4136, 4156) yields 188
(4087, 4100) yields 214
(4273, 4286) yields 195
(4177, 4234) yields 197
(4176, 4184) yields 166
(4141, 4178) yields 189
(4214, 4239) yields 211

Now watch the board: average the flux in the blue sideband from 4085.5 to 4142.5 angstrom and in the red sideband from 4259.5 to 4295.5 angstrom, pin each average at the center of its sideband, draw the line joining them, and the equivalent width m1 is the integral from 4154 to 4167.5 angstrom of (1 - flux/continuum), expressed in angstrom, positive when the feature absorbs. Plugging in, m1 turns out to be 0.6 angstrom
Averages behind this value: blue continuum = 203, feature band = 193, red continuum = 198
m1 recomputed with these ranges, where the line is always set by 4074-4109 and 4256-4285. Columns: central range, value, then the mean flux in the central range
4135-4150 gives 1.11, 192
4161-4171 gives 0.01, 207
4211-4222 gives -1.05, 225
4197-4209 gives 0.84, 191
